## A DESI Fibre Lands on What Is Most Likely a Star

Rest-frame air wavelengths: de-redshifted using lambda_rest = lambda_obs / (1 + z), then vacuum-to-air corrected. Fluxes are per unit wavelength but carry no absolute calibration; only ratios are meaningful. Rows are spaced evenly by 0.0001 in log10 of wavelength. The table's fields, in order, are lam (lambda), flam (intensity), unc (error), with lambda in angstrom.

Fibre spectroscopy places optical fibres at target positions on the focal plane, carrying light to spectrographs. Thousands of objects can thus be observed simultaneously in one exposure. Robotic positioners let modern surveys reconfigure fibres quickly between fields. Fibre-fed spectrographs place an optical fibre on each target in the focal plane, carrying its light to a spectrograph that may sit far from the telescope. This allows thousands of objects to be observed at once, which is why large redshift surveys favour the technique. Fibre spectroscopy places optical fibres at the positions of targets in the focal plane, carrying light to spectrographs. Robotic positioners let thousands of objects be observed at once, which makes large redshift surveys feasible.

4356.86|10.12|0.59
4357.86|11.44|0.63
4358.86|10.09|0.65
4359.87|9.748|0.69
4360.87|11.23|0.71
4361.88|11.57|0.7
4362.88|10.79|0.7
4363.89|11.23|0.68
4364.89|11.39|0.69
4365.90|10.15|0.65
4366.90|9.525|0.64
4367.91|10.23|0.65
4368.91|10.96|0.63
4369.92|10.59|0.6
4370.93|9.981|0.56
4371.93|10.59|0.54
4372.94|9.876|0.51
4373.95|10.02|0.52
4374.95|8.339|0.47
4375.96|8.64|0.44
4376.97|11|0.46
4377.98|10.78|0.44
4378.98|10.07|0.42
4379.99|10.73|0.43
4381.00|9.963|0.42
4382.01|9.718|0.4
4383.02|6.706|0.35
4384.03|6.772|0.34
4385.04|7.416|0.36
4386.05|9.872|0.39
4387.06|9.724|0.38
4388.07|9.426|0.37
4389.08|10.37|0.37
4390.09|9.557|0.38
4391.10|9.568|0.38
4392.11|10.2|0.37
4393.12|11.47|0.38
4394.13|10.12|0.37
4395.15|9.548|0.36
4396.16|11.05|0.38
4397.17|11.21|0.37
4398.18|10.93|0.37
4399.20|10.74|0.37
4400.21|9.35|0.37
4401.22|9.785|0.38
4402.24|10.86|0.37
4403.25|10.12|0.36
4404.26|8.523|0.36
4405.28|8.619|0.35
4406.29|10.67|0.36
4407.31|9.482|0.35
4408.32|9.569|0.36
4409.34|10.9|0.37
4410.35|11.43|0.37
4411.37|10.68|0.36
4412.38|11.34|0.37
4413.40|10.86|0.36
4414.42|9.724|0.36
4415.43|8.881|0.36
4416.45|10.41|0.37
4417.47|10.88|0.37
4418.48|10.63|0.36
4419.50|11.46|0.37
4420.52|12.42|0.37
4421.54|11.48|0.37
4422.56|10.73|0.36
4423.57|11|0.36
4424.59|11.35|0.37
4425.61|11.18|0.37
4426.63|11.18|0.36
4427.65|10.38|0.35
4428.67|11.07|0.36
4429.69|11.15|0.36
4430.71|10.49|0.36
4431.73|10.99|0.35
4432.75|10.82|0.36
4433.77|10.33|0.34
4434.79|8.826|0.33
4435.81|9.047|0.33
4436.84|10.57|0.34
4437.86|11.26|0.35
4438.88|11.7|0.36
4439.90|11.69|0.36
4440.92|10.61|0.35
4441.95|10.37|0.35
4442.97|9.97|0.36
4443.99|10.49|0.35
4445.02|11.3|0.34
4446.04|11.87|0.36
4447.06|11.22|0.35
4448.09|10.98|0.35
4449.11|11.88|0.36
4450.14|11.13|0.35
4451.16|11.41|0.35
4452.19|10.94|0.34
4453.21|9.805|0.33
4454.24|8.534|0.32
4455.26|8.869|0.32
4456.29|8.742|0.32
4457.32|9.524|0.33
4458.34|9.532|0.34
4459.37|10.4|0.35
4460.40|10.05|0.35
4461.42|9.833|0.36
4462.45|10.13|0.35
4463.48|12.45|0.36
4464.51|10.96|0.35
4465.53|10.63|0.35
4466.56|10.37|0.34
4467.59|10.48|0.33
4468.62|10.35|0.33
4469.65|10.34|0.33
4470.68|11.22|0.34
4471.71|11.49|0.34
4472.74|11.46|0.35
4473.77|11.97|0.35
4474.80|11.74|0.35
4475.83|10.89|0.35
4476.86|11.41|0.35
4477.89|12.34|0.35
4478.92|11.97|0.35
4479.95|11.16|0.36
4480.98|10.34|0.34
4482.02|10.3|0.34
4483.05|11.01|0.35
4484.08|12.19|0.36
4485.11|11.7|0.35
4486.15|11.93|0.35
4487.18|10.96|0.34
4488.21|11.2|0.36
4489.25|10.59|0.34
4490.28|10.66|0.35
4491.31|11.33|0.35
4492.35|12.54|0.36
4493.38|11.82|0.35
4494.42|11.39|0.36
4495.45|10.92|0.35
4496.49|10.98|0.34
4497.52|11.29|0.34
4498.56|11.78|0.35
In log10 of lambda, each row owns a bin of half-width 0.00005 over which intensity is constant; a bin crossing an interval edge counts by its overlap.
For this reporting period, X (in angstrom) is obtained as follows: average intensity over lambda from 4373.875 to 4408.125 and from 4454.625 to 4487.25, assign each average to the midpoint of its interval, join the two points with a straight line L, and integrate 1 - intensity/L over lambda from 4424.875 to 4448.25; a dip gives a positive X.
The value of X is -0.9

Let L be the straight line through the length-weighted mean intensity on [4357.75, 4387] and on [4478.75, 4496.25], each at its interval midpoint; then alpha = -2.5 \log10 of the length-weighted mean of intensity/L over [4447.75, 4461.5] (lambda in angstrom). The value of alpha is 0.08 mag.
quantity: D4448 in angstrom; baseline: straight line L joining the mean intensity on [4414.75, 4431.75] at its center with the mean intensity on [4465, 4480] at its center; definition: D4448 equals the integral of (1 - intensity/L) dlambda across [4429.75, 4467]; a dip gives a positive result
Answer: 1.9 angstrom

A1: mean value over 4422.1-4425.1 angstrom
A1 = 11.1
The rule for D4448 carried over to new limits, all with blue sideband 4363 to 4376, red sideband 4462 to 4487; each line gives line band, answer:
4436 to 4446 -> 0.0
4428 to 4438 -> 0.3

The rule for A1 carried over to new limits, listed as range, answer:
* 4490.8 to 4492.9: 11.9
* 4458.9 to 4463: 10.1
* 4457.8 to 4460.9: 9.99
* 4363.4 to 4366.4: 10.9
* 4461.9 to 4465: 11.1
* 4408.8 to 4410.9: 11.1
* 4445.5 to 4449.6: 11.5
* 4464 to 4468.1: 10.6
